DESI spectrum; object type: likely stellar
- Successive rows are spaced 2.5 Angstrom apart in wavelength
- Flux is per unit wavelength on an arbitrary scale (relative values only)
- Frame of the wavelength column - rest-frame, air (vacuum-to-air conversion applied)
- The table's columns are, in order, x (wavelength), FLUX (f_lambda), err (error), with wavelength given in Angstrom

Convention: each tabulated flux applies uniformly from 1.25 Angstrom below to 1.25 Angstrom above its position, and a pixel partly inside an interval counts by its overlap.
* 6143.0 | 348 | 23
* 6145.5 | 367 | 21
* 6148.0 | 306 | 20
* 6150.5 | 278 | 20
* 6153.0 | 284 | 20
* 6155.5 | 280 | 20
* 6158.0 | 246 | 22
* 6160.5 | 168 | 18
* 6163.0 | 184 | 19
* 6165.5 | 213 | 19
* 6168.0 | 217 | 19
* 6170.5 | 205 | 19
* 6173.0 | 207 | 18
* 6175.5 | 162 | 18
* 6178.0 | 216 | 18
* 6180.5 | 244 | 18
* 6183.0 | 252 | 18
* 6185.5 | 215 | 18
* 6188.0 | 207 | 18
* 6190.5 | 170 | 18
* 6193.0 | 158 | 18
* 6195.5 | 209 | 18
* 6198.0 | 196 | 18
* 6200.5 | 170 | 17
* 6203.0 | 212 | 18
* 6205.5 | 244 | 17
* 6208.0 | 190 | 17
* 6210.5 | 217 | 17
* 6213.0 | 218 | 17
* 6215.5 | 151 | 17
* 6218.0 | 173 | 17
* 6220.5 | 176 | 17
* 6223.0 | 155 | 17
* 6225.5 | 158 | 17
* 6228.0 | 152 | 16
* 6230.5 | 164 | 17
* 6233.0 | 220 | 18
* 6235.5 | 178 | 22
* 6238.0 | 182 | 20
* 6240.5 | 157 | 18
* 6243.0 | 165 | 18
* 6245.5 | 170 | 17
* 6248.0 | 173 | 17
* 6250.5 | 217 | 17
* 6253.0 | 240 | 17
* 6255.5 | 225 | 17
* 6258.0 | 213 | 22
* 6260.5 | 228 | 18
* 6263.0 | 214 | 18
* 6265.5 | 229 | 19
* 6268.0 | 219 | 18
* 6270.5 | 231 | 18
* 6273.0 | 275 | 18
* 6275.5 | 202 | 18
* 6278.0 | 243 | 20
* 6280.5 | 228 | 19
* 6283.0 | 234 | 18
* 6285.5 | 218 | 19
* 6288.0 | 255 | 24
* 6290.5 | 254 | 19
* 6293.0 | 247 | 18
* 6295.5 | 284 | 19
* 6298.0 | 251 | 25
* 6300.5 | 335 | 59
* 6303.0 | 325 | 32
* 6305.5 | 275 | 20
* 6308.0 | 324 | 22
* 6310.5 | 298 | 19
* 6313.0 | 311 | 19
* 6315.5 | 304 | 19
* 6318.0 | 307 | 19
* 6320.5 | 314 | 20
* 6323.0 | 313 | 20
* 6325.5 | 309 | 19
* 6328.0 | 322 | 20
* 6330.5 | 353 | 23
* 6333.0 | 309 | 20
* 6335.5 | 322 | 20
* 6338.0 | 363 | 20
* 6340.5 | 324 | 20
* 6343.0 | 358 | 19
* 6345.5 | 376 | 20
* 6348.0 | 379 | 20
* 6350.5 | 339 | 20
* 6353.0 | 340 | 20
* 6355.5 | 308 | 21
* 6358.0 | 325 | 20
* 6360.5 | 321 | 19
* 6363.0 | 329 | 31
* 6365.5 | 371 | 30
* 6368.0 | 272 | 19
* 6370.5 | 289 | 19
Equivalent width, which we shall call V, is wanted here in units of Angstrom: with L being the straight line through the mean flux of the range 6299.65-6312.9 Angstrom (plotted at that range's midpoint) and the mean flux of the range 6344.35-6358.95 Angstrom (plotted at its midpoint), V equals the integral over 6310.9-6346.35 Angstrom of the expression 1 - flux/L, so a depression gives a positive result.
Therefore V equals 0.2 Angstrom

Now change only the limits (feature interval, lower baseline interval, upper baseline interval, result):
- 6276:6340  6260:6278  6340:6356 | -0.5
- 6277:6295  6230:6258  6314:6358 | 1.0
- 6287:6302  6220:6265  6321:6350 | 0.0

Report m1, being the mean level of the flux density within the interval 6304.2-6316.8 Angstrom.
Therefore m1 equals 303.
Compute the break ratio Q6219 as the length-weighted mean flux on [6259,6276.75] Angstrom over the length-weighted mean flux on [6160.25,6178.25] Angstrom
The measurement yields 1.16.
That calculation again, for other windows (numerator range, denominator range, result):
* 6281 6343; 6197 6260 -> 1.58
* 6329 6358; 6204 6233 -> 1.86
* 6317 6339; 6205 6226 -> 1.74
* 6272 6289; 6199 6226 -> 1.25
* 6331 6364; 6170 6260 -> 1.75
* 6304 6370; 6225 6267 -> 1.68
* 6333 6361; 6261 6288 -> 1.48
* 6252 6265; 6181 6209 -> 1.10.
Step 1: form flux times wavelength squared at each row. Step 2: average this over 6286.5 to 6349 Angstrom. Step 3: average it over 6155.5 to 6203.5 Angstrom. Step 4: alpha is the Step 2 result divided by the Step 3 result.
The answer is 1.59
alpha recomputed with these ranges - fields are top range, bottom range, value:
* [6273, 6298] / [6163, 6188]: 1.18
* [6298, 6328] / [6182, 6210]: 1.58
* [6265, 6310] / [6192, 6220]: 1.37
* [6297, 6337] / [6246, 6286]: 1.42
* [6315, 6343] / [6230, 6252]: 1.83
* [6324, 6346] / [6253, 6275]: 1.50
